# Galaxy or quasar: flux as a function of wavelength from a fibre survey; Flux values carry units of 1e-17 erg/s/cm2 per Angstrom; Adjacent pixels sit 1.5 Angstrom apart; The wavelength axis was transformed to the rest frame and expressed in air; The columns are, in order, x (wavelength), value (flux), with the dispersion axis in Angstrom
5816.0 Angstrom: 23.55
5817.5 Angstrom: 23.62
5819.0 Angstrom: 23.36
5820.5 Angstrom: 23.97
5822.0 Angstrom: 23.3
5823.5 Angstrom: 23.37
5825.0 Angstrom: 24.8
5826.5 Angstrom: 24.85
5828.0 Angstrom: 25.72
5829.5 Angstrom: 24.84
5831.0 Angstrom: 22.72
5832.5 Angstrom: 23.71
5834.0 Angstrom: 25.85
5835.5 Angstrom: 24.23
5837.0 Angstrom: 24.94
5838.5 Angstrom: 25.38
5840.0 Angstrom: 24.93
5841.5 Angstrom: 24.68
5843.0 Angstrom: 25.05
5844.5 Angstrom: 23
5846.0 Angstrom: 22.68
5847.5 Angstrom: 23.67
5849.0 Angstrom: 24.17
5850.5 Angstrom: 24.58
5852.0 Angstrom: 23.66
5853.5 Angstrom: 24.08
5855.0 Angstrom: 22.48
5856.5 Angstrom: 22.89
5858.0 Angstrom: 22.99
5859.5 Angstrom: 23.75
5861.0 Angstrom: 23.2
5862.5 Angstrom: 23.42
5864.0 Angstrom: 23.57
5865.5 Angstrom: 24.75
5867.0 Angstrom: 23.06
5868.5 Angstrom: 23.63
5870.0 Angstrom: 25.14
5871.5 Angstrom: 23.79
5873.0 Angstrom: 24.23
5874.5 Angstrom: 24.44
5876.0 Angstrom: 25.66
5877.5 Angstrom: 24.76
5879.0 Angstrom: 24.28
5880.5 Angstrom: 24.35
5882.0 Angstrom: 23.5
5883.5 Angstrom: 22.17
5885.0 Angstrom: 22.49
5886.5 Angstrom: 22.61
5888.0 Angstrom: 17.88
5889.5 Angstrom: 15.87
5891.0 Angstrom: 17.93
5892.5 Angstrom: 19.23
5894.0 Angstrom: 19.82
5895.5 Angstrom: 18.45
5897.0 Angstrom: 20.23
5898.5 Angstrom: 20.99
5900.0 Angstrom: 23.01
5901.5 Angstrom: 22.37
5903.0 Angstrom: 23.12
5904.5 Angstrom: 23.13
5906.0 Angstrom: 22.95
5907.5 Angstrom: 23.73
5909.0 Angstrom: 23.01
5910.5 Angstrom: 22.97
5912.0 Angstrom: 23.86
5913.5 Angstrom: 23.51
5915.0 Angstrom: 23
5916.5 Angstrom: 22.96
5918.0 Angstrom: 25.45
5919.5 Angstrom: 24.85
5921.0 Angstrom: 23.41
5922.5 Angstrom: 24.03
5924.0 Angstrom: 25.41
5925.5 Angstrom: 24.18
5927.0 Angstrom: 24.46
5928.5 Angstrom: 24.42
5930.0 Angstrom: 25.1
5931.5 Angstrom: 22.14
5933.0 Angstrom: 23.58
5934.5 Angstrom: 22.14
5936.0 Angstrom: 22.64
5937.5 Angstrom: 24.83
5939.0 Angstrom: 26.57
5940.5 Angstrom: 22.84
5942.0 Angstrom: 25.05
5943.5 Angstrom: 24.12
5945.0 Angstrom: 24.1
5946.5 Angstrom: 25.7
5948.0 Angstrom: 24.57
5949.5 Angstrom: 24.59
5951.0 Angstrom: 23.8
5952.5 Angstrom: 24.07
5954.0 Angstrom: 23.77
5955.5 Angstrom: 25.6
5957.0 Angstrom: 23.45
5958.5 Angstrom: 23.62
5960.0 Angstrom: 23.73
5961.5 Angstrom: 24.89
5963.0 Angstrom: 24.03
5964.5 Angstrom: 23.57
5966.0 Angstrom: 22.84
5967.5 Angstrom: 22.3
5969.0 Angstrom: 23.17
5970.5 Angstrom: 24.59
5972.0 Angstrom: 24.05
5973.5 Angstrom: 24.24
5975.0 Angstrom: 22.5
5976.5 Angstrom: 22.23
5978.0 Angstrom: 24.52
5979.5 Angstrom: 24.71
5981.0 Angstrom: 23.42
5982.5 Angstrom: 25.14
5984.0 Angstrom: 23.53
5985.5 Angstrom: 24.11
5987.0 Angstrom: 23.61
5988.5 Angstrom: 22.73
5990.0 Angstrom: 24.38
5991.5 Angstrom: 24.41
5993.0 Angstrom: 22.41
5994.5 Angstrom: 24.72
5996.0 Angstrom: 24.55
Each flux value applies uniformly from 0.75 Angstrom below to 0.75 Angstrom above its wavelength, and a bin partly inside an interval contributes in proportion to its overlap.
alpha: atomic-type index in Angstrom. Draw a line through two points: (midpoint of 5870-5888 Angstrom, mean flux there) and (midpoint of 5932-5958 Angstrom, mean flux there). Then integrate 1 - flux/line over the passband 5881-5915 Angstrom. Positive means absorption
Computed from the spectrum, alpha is 3.2 Angstrom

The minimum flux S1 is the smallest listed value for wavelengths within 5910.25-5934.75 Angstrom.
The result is 22.14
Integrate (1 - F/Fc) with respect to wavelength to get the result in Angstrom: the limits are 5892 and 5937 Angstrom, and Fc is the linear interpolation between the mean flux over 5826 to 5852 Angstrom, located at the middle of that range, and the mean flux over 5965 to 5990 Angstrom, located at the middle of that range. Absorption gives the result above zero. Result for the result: 1.88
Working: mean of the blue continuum 24.4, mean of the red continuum 23.6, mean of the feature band 23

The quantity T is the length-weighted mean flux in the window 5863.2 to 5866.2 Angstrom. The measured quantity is 24.1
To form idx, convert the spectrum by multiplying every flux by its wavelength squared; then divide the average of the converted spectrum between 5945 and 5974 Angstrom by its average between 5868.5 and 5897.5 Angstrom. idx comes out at 1.1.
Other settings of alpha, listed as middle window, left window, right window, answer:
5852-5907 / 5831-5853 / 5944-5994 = 3.71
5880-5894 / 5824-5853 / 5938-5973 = 2.15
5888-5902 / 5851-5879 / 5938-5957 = 2.61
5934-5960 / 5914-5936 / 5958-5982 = -0.47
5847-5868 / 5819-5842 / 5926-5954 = 0.67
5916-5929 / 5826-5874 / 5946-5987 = -0.22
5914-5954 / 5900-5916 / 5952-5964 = -0.81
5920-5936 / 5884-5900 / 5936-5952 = -0.56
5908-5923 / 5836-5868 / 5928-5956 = 0.24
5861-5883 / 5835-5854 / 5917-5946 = 0.08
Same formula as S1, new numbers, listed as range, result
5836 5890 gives 15.87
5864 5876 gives 23.06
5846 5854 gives 22.68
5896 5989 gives 20.23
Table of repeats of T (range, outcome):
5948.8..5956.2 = 24.4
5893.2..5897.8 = 19.5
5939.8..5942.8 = 24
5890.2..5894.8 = 19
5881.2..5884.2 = 22.9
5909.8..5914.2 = 23.5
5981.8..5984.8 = 24.3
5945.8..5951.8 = 24.7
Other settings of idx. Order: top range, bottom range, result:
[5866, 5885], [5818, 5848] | 1.01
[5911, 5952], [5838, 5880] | 1.03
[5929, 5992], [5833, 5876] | 1.03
